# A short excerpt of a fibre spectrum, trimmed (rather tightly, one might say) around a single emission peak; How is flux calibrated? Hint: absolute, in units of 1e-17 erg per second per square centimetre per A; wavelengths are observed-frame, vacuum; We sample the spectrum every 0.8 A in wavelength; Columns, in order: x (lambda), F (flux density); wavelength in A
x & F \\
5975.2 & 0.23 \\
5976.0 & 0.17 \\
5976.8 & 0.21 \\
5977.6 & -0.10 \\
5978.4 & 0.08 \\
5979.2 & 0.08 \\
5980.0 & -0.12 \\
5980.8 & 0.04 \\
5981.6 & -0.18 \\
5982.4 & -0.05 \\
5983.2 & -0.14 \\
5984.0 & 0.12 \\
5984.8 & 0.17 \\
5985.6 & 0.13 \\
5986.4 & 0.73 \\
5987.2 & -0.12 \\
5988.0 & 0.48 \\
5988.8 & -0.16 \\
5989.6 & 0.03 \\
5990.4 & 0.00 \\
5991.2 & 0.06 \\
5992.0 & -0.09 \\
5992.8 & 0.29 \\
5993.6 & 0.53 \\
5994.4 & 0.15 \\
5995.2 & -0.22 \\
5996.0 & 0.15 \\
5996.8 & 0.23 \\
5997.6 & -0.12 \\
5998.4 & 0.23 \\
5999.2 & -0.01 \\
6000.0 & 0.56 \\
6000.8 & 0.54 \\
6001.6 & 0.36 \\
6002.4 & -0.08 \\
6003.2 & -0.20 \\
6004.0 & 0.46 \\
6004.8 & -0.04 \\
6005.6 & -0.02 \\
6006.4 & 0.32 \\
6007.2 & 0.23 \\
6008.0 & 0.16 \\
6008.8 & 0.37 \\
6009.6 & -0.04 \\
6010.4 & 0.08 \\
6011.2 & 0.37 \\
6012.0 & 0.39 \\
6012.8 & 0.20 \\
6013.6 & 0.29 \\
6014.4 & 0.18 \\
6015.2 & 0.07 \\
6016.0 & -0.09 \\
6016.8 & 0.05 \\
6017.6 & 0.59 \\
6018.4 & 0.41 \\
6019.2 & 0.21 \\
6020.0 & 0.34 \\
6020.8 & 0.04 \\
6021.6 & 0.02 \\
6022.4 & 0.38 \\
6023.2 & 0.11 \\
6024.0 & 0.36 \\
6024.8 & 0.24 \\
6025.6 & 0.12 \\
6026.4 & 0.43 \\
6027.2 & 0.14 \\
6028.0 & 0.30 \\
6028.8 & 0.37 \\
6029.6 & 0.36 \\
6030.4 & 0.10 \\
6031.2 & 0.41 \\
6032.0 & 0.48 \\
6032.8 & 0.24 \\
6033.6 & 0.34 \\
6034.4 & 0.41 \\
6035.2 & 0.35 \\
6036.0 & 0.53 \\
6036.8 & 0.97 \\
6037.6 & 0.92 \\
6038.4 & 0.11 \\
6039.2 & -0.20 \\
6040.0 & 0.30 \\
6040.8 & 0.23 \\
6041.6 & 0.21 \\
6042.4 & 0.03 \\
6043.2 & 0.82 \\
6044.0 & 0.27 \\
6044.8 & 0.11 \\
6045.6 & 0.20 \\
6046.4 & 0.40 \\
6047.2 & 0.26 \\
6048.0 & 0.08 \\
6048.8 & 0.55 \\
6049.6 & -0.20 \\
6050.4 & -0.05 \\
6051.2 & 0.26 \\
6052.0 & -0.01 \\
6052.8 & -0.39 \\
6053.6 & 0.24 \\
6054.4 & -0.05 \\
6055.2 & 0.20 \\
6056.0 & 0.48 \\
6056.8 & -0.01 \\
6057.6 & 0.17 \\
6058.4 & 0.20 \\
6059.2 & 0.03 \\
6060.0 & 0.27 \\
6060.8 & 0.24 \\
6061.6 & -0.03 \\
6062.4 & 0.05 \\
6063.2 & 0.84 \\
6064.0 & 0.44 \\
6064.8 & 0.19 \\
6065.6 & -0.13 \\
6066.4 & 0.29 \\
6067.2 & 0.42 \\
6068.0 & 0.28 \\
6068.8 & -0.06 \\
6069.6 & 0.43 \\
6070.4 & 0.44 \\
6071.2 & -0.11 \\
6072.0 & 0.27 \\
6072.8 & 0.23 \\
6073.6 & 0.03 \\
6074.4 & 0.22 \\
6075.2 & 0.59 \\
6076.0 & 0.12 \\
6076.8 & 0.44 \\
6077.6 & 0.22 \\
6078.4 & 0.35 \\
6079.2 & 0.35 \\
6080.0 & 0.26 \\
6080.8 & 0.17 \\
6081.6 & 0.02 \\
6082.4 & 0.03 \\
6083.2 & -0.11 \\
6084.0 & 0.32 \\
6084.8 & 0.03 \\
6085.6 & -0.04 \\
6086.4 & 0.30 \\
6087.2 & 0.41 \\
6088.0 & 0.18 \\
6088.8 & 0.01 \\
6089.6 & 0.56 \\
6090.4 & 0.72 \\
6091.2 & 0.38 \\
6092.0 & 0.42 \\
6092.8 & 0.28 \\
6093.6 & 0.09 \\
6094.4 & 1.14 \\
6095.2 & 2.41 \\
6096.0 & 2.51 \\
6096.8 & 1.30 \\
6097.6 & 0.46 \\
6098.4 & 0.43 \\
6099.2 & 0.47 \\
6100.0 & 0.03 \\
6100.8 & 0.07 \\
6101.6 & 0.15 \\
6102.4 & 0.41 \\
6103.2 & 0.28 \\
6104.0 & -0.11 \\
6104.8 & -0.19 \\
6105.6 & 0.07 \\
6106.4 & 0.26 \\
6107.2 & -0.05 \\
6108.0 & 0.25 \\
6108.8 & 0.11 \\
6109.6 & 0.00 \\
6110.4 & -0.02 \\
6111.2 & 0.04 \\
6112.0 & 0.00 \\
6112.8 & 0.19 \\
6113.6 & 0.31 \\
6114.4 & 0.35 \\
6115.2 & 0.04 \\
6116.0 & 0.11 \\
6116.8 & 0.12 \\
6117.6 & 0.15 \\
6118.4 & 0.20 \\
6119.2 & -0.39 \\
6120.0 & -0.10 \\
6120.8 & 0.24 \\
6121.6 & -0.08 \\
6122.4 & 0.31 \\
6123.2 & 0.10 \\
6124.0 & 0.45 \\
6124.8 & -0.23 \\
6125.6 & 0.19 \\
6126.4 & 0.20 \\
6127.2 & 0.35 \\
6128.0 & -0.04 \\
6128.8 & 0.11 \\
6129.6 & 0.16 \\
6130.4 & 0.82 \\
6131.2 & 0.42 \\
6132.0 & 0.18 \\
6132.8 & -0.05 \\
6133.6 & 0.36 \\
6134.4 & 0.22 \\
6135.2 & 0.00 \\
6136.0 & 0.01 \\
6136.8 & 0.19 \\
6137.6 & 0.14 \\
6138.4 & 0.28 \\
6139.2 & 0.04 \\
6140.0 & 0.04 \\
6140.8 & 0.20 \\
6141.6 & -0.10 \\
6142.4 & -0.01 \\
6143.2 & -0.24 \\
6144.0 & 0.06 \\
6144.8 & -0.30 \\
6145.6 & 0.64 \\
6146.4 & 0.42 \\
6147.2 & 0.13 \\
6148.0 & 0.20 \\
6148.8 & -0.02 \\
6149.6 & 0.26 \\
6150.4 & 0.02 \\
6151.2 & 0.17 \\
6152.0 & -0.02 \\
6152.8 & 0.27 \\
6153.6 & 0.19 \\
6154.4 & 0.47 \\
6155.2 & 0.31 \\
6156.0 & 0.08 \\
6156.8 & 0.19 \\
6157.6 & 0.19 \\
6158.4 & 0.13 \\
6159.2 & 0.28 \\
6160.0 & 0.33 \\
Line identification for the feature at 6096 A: [O III] 5007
